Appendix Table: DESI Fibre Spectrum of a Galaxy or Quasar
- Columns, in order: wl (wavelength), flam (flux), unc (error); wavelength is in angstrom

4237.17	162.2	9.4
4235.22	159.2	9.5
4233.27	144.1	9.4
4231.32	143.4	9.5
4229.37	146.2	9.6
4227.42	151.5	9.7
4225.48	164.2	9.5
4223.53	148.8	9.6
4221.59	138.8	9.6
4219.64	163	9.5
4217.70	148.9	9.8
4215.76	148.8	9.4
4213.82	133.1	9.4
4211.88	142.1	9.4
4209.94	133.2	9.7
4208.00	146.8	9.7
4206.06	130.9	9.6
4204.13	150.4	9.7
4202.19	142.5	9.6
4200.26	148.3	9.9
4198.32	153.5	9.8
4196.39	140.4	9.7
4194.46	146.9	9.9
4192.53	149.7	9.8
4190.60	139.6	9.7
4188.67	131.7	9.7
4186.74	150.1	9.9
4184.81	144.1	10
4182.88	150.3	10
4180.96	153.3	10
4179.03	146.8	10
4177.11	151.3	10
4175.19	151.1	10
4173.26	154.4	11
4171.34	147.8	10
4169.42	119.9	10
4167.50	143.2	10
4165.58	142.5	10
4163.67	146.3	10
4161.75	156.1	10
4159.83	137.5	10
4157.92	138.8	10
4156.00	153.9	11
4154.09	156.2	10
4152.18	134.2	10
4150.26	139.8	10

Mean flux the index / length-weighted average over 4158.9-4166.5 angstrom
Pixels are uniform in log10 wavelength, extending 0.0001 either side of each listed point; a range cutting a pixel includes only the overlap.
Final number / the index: 146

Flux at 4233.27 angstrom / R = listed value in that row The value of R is 144.1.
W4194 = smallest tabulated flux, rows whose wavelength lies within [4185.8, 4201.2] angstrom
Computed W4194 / 131.7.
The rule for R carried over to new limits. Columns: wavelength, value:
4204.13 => 150.4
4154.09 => 156.2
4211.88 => 142.1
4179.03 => 146.8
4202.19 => 142.5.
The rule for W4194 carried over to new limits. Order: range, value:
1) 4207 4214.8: 133.1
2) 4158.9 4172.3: 119.9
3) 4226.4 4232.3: 143.4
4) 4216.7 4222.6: 138.8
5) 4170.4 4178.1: 147.8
